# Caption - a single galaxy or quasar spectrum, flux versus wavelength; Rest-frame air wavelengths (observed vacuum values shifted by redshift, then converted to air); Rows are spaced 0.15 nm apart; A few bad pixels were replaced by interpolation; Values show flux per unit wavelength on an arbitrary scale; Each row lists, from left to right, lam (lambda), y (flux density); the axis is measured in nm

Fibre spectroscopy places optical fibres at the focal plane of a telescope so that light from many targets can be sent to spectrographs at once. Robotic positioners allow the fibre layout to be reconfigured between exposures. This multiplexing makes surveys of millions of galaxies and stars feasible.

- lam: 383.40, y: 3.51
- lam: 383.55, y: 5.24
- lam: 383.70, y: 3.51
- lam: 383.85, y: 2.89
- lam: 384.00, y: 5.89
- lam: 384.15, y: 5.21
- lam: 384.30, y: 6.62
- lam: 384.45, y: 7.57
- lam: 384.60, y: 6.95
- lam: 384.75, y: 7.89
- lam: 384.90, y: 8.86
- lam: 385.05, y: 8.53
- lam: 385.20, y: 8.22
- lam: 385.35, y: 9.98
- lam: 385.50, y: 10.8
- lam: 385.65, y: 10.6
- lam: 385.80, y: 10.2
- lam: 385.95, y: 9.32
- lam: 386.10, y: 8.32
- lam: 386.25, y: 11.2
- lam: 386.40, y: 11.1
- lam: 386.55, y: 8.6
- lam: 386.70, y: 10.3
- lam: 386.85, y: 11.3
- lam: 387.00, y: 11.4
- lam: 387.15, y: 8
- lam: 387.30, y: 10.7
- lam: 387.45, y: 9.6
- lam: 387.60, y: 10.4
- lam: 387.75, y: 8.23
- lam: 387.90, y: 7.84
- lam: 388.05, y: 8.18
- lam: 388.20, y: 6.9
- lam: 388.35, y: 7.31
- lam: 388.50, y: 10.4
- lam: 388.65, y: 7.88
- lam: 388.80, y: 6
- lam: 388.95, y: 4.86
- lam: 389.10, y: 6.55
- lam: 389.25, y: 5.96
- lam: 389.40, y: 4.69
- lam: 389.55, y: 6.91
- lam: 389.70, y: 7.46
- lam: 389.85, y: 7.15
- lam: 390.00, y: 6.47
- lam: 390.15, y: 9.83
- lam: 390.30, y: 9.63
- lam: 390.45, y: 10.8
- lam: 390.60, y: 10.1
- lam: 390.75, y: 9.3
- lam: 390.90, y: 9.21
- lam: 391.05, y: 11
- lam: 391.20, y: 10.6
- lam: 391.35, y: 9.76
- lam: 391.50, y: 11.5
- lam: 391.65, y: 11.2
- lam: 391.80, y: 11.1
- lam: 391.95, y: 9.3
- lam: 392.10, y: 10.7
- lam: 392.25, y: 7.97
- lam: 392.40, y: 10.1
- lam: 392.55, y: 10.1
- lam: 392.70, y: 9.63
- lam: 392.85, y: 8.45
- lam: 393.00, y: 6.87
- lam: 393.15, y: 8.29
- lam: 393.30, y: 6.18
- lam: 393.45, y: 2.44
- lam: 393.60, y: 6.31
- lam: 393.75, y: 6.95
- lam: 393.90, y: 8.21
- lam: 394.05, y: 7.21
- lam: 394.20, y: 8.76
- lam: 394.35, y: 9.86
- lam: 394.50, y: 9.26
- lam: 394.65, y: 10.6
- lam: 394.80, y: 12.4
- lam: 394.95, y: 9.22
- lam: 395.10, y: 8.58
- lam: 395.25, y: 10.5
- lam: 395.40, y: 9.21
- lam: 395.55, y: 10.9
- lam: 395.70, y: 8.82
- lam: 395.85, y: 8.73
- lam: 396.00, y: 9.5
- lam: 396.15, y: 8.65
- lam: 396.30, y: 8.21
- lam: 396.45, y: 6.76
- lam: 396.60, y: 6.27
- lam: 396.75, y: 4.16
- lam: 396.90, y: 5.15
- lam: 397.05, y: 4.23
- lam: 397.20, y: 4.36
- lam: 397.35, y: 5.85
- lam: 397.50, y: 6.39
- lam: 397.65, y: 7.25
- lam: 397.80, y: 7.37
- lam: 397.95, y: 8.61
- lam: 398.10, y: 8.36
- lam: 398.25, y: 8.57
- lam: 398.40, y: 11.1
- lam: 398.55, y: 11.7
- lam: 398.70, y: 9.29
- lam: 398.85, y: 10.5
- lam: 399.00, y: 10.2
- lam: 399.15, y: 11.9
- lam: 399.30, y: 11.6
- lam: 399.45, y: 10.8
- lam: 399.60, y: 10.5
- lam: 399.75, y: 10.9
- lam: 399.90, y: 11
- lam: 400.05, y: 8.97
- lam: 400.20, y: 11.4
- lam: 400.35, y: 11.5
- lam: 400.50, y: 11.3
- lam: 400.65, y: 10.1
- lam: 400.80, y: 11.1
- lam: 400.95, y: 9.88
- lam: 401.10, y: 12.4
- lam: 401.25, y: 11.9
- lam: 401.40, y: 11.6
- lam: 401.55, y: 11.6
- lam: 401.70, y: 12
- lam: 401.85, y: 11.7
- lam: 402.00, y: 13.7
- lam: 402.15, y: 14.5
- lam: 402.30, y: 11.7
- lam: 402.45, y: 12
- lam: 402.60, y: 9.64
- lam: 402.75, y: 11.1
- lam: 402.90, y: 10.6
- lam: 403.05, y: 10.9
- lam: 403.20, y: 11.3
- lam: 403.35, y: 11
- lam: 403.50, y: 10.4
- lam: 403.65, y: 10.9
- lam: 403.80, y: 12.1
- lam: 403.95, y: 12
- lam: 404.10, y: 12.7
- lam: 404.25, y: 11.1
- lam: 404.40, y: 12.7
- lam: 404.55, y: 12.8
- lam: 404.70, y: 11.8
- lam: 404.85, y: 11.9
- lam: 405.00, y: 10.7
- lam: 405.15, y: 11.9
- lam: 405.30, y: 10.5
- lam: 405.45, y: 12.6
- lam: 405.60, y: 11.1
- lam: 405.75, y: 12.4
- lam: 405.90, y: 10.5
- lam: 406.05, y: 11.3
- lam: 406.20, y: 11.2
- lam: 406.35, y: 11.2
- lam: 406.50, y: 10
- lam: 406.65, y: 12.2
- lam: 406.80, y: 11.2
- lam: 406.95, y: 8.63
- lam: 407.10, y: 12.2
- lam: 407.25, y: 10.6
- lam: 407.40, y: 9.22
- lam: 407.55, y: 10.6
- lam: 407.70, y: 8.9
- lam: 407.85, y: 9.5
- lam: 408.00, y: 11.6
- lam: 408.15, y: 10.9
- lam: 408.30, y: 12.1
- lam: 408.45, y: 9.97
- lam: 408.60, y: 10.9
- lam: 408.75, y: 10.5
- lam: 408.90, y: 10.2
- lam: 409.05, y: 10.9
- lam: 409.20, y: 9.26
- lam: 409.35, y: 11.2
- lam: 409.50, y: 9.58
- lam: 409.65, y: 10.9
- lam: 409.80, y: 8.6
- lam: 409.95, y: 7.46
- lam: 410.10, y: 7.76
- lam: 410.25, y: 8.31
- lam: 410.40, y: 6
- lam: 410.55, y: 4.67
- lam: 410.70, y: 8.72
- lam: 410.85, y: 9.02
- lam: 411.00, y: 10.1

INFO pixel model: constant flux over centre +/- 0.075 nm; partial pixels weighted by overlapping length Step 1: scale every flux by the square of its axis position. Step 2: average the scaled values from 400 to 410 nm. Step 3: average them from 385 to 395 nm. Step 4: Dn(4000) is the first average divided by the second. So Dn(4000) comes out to 1.35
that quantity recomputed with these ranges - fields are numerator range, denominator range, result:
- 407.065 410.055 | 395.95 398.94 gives 1.42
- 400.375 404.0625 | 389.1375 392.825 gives 1.33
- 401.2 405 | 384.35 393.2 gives 1.41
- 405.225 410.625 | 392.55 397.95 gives 1.38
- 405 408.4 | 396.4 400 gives 1.34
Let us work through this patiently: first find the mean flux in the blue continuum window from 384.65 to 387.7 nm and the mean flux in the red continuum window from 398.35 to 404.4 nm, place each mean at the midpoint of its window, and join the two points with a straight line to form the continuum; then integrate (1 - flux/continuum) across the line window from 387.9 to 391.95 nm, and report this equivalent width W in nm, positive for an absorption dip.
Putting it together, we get 0.655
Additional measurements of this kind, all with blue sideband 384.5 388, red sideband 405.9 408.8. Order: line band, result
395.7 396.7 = 0.20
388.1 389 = 0.21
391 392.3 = -0.08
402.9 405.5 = -0.27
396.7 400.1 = 0.50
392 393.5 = 0.25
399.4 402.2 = -0.30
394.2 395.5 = 0.01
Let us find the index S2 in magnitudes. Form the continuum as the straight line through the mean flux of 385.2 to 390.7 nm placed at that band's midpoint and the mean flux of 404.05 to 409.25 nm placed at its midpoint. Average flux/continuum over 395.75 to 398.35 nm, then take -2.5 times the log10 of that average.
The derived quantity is 0.37 mag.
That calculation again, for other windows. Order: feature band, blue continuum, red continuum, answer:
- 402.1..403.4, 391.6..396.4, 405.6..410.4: -0.168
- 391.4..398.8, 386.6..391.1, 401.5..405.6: 0.165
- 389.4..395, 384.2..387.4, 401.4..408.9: 0.125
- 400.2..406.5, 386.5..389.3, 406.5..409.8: -0.155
